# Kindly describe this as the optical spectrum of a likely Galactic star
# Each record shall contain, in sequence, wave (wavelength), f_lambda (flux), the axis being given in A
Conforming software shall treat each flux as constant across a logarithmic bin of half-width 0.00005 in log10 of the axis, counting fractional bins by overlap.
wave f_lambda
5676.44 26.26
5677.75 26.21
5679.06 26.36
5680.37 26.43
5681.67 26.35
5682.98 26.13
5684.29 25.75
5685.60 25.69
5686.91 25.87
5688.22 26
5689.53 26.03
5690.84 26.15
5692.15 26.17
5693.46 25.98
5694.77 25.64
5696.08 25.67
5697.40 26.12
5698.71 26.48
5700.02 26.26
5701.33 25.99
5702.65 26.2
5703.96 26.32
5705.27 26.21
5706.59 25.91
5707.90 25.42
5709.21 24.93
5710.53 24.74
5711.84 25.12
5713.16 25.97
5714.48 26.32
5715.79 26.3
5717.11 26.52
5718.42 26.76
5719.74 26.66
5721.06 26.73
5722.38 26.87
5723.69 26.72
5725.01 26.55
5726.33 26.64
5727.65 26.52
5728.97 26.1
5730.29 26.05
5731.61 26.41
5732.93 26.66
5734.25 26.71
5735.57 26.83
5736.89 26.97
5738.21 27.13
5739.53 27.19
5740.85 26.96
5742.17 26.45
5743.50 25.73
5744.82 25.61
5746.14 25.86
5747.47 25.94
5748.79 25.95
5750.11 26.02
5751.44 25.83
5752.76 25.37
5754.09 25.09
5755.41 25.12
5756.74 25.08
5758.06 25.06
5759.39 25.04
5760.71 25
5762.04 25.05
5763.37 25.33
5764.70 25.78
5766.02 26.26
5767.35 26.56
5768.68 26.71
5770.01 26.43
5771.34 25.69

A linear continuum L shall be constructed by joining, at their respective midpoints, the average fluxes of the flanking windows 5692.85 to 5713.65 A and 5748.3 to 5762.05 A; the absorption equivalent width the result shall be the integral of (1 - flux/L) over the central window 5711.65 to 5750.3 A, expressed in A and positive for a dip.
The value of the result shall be -1.3 A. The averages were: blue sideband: 25.8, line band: 26.4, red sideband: 25.3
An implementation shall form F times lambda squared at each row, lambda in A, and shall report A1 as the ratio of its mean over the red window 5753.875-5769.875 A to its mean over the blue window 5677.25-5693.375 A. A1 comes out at 1.01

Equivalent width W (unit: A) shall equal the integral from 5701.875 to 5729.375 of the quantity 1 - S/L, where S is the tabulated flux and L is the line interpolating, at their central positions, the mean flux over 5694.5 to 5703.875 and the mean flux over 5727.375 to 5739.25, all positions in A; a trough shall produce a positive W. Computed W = 0.2 A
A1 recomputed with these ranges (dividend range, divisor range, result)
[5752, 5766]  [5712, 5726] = 0.97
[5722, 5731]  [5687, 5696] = 1.03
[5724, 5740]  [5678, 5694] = 1.04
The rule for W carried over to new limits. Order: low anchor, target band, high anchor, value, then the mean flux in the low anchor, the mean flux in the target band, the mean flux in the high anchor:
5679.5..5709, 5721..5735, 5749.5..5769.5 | -0.41 A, 26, 26.5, 25.6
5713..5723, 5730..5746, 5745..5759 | -0.38 A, 26.5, 26.6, 25.5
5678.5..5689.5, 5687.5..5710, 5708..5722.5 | 0.07 A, 26.1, 26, 26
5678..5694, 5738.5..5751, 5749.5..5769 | -0.28 A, 26.1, 26.2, 25.5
